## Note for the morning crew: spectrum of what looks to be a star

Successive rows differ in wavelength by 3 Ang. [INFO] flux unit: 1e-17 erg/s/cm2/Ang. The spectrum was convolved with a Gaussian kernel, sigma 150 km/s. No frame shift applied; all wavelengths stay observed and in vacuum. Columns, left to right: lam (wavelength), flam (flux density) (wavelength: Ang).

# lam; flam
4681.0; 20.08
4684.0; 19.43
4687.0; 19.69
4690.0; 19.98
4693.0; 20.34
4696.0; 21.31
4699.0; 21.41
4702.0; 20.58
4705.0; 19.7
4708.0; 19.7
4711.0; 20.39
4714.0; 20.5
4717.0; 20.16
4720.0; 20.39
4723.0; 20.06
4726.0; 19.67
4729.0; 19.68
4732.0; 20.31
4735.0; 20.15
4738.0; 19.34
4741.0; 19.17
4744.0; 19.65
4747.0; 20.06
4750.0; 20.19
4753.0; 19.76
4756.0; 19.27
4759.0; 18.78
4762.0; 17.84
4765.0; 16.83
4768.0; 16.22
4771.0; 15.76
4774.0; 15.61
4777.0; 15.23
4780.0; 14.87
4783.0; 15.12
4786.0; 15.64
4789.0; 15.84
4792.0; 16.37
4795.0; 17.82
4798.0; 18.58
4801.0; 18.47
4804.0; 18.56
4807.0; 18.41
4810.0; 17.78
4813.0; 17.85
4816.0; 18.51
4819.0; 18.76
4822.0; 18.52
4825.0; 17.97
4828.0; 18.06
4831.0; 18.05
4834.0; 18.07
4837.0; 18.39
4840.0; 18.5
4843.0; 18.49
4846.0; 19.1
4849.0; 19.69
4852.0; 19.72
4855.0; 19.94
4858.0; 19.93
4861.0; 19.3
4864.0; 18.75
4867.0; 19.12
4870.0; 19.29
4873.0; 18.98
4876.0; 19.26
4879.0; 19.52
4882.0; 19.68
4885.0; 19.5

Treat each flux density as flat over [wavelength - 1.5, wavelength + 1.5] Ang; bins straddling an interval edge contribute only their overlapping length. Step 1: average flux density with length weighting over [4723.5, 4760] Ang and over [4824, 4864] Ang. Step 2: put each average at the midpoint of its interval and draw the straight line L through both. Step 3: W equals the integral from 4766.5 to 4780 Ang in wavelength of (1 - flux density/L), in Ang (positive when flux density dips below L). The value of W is 2.66 Ang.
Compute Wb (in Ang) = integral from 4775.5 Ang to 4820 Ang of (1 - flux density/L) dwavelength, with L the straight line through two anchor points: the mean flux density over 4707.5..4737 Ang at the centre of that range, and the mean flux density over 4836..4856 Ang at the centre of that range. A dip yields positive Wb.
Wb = 5.30 Ang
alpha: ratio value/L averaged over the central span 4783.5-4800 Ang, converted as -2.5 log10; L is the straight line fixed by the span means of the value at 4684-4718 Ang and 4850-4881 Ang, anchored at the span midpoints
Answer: 0.18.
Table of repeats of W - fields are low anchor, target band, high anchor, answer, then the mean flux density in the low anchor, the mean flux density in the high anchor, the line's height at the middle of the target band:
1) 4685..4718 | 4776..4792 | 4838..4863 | 3.50 Ang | 20.3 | 19.3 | 19.8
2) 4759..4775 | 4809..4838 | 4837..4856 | 0.38 Ang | 16.7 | 19.2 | 18.4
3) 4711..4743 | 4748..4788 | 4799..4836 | 4.53 Ang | 20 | 18.3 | 19.2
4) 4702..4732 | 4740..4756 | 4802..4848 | -0.13 Ang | 20.1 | 18.4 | 19.6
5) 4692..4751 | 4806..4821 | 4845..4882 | 1.06 Ang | 20.1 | 19.4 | 19.7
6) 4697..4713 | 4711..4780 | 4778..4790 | -3.78 Ang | 20.4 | 15.3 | 17.8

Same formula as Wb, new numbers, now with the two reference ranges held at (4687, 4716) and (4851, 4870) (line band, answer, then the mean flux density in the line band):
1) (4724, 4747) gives 0.5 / 19.7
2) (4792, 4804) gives 1.0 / 18.1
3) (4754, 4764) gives 0.7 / 18.6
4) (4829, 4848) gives 1.1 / 18.5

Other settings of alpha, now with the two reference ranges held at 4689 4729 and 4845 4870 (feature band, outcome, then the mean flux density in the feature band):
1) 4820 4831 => 0.082 mag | 18.2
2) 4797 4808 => 0.071 mag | 18.5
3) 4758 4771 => 0.164 mag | 17.2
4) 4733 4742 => 0.028 mag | 19.6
